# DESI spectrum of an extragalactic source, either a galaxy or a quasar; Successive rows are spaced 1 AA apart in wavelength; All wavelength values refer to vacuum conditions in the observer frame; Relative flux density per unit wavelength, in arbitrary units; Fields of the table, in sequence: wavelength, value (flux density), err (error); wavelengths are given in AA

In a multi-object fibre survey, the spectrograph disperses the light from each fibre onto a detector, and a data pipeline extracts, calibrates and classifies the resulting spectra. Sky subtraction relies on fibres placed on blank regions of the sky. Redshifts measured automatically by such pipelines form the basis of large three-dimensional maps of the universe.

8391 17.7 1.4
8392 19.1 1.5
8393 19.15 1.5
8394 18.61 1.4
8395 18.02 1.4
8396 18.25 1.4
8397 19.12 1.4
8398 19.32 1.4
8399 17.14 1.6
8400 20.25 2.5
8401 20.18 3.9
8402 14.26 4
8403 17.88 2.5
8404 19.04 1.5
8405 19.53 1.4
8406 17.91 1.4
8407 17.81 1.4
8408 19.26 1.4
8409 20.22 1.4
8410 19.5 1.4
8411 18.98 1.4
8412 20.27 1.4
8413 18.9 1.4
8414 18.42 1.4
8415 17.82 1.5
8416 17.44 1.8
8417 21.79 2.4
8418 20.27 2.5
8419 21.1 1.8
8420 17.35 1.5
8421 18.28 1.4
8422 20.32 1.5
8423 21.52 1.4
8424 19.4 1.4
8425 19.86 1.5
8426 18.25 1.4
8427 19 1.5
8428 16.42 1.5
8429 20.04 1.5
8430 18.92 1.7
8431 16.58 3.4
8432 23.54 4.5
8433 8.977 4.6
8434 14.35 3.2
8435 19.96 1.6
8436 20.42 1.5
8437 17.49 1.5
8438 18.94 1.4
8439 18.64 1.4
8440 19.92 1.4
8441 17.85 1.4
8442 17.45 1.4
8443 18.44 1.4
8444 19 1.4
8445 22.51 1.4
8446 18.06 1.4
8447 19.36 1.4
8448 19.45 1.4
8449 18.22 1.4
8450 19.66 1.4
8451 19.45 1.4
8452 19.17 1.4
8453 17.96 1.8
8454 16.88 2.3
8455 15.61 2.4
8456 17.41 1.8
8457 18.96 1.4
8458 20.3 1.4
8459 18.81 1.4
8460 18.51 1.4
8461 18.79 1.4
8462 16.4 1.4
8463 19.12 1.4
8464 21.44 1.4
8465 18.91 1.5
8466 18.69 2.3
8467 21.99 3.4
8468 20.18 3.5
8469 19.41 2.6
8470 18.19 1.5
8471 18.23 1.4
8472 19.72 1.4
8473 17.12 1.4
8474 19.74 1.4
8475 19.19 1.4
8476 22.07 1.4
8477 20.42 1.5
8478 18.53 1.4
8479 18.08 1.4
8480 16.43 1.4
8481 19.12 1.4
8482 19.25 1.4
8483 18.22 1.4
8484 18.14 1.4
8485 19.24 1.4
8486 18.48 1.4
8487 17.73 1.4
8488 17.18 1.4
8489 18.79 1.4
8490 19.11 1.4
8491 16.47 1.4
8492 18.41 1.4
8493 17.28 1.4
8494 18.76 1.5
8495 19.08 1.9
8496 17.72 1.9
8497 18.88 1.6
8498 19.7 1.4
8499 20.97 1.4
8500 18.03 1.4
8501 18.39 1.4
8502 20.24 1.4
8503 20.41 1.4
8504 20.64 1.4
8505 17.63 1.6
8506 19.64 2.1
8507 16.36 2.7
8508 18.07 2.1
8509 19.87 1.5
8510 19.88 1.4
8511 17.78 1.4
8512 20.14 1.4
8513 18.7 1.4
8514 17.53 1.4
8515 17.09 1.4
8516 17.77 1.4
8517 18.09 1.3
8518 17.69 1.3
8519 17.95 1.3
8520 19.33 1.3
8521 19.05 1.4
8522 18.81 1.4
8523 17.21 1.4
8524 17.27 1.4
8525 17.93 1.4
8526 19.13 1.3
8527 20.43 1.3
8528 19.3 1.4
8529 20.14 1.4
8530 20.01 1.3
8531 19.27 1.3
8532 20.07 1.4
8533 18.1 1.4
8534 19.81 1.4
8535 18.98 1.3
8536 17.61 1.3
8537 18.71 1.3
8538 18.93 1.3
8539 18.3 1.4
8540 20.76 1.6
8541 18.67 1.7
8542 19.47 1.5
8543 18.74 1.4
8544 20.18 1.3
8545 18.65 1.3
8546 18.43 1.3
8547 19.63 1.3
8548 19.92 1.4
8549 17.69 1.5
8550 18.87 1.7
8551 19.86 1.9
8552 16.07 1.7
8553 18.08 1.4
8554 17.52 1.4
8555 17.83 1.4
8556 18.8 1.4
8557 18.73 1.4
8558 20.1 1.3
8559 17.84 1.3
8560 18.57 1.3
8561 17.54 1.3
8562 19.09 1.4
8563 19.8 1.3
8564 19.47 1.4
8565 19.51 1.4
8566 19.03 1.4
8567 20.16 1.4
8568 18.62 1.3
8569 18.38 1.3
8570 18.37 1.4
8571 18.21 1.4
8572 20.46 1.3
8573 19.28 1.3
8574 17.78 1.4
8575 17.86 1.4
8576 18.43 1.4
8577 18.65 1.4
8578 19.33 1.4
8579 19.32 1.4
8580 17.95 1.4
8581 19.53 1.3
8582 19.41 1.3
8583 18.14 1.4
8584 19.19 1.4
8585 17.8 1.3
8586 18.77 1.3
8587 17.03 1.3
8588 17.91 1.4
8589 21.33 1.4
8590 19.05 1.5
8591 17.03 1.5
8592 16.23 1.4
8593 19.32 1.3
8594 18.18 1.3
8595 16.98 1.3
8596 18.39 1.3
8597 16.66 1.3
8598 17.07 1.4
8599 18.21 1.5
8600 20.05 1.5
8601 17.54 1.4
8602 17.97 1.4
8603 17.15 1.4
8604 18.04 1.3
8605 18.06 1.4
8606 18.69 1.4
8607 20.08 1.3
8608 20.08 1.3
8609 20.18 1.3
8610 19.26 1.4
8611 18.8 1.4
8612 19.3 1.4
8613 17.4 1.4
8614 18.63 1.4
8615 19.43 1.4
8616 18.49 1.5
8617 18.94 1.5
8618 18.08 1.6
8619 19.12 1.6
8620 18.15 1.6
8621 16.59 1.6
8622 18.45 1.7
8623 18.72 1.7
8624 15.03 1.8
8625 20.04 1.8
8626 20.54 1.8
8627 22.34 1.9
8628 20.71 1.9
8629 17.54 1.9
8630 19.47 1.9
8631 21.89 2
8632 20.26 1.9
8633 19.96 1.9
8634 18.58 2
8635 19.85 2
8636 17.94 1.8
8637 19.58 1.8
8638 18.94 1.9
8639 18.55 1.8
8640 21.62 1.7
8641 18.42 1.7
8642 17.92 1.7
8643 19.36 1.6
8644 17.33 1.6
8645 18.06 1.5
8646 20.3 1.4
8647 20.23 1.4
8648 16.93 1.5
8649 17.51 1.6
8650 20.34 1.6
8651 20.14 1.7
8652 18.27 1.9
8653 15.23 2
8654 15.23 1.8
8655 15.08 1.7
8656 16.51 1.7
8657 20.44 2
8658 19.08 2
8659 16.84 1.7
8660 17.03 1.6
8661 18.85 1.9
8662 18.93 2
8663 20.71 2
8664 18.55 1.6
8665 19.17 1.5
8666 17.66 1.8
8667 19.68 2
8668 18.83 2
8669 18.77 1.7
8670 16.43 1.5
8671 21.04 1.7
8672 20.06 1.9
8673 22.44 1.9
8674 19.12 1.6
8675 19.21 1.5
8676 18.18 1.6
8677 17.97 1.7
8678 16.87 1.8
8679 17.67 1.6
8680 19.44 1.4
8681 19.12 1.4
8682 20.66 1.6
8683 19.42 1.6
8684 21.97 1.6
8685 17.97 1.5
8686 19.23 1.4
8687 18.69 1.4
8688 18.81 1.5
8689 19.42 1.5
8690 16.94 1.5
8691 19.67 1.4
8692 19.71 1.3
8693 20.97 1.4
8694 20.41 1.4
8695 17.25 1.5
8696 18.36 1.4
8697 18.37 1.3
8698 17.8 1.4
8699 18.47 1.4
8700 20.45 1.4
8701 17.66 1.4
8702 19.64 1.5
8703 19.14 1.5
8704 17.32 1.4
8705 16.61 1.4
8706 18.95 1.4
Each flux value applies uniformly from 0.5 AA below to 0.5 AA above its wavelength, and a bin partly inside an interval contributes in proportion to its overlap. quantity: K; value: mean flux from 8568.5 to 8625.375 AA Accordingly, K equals 18.5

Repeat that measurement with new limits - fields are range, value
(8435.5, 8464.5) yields 18.8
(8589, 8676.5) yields 18.7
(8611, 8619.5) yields 18.7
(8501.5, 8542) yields 18.8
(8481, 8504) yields 18.7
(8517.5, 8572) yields 18.8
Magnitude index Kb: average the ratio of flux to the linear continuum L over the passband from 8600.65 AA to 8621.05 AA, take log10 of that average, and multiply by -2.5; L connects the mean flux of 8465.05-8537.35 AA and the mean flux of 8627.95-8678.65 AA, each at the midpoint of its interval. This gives 0.009 mag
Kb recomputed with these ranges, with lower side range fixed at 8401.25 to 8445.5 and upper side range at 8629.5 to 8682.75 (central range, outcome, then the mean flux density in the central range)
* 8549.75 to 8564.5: 0.01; 18.5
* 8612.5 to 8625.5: 0.03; 18.2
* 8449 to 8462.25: 0.02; 18.3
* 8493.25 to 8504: -0.03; 19.2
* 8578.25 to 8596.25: 0.02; 18.4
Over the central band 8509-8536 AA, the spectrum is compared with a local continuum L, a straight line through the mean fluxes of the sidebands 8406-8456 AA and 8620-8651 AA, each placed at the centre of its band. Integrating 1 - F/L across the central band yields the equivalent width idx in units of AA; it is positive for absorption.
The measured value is 0.21 AA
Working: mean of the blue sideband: 18.7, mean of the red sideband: 19.1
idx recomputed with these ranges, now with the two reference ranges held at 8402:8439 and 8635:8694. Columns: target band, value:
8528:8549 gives -0.5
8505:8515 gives 0.1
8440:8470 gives -0.3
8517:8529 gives 0.1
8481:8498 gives 0.3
